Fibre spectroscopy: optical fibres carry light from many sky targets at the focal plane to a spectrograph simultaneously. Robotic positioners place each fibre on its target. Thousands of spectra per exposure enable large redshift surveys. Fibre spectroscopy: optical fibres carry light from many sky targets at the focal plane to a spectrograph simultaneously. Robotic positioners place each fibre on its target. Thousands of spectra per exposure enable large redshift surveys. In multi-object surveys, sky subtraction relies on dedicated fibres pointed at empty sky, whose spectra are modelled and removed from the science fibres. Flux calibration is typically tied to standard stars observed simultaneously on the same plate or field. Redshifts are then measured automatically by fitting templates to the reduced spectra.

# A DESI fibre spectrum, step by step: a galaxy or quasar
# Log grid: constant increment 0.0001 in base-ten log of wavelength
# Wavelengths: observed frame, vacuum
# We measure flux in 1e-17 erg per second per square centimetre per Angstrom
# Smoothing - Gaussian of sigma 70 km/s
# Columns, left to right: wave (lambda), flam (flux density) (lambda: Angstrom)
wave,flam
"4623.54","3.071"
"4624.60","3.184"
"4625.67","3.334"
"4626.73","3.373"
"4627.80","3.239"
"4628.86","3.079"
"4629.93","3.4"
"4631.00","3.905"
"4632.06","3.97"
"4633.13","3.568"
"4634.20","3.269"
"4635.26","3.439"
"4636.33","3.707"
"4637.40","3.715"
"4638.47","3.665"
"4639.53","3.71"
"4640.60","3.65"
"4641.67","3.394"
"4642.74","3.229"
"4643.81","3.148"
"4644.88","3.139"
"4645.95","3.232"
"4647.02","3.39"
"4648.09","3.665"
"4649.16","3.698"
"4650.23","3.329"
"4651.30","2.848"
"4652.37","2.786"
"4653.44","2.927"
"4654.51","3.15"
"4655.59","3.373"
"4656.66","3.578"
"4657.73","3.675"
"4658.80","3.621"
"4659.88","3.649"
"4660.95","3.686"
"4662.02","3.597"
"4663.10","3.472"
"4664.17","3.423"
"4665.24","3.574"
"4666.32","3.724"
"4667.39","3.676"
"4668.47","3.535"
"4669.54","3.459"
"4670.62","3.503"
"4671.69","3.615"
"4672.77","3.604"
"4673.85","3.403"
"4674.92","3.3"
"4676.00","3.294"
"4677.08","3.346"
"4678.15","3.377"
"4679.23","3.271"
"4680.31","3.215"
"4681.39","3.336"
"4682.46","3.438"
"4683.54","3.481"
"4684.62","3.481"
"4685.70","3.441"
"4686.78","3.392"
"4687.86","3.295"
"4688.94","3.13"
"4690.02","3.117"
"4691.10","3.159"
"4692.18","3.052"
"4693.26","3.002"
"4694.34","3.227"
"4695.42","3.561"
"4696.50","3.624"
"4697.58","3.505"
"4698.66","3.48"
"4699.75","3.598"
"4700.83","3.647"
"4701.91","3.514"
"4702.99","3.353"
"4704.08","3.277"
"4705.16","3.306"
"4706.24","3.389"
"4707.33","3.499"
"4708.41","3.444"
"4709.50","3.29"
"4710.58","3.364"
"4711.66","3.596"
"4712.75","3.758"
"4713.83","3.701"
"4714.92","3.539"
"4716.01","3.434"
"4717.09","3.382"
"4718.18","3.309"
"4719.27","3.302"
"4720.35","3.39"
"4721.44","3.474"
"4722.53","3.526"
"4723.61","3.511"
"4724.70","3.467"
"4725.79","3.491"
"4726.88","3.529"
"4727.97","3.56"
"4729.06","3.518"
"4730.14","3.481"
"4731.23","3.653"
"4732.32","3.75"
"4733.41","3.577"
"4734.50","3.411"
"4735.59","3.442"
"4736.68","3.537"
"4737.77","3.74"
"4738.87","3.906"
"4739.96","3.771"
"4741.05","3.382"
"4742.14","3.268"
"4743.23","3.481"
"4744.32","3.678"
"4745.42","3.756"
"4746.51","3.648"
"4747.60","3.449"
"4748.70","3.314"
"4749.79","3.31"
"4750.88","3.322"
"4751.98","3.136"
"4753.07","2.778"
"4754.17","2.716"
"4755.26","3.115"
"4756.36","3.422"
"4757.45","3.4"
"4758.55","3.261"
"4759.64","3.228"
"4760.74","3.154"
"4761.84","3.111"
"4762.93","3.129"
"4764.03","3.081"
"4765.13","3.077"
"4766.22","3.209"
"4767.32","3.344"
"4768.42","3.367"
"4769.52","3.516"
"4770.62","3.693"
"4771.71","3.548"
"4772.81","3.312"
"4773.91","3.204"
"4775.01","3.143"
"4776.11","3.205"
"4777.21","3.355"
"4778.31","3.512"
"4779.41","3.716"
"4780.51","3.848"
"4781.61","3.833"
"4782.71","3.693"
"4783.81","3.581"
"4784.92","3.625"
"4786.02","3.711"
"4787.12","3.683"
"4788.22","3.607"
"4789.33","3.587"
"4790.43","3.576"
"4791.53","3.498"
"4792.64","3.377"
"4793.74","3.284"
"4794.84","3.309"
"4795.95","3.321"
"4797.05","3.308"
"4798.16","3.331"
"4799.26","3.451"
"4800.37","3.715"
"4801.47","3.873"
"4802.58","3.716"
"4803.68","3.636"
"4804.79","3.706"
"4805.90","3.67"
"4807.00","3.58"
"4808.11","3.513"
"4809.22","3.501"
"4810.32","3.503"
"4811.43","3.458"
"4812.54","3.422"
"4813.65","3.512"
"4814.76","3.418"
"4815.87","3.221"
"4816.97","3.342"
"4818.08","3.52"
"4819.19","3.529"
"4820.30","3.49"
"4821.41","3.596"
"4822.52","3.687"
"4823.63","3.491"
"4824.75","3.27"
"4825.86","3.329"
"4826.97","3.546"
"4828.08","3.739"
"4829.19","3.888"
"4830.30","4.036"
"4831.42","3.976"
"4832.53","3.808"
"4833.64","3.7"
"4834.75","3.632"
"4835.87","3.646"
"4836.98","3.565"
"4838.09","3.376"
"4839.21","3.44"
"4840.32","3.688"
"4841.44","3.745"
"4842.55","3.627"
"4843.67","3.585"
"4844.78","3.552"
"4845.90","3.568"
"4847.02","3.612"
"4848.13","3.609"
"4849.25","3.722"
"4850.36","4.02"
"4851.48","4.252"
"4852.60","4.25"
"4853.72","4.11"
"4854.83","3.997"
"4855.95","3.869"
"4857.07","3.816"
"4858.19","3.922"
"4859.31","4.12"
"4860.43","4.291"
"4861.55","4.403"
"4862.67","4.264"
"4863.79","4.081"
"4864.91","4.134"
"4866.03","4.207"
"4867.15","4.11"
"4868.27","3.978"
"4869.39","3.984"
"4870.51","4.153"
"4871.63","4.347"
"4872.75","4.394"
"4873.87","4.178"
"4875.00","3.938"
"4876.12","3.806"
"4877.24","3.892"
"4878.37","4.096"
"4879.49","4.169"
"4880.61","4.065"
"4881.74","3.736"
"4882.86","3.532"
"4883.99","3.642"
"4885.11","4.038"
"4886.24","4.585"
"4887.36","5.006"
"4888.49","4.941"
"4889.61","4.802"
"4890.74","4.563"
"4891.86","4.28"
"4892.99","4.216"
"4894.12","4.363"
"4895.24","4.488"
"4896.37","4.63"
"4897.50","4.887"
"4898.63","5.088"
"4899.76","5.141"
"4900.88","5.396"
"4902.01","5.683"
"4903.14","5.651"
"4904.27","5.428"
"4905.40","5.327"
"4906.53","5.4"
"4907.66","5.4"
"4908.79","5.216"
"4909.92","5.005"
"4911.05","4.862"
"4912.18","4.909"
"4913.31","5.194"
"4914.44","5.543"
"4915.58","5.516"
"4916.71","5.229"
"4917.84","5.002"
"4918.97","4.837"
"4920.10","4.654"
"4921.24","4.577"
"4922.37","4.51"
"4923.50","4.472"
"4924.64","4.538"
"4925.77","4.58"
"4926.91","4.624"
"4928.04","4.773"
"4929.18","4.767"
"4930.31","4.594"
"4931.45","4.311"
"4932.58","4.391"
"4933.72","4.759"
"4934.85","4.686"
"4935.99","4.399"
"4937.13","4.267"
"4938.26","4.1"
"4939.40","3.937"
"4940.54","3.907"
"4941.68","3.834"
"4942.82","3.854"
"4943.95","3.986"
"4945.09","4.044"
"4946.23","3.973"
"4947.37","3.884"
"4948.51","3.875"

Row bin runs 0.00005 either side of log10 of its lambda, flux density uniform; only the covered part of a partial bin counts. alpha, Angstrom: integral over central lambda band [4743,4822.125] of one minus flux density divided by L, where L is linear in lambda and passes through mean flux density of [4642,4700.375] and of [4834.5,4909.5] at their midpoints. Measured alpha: 8.86 Angstrom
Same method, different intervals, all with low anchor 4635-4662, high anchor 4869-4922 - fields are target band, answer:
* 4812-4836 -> 4.1 Angstrom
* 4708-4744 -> 2.8 Angstrom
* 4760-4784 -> 3.9 Angstrom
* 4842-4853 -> 1.6 Angstrom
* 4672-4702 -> 2.1 Angstrom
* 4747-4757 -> 1.9 Angstrom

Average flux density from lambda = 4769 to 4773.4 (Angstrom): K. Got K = 3.52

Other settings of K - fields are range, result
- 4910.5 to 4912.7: 4.89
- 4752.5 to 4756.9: 3.01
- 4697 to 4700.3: 3.53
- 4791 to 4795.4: 3.36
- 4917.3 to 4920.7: 4.83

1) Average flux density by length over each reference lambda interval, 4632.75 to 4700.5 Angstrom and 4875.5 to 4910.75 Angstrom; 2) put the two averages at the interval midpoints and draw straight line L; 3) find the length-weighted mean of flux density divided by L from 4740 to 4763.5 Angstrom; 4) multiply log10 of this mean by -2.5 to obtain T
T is 0.18 mag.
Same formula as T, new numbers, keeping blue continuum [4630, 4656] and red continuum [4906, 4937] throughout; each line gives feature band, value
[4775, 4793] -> 0.16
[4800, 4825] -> 0.21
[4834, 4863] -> 0.17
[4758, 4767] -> 0.26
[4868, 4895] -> 0.11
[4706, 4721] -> 0.09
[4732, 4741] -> 0.08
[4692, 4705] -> 0.09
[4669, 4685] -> 0.05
